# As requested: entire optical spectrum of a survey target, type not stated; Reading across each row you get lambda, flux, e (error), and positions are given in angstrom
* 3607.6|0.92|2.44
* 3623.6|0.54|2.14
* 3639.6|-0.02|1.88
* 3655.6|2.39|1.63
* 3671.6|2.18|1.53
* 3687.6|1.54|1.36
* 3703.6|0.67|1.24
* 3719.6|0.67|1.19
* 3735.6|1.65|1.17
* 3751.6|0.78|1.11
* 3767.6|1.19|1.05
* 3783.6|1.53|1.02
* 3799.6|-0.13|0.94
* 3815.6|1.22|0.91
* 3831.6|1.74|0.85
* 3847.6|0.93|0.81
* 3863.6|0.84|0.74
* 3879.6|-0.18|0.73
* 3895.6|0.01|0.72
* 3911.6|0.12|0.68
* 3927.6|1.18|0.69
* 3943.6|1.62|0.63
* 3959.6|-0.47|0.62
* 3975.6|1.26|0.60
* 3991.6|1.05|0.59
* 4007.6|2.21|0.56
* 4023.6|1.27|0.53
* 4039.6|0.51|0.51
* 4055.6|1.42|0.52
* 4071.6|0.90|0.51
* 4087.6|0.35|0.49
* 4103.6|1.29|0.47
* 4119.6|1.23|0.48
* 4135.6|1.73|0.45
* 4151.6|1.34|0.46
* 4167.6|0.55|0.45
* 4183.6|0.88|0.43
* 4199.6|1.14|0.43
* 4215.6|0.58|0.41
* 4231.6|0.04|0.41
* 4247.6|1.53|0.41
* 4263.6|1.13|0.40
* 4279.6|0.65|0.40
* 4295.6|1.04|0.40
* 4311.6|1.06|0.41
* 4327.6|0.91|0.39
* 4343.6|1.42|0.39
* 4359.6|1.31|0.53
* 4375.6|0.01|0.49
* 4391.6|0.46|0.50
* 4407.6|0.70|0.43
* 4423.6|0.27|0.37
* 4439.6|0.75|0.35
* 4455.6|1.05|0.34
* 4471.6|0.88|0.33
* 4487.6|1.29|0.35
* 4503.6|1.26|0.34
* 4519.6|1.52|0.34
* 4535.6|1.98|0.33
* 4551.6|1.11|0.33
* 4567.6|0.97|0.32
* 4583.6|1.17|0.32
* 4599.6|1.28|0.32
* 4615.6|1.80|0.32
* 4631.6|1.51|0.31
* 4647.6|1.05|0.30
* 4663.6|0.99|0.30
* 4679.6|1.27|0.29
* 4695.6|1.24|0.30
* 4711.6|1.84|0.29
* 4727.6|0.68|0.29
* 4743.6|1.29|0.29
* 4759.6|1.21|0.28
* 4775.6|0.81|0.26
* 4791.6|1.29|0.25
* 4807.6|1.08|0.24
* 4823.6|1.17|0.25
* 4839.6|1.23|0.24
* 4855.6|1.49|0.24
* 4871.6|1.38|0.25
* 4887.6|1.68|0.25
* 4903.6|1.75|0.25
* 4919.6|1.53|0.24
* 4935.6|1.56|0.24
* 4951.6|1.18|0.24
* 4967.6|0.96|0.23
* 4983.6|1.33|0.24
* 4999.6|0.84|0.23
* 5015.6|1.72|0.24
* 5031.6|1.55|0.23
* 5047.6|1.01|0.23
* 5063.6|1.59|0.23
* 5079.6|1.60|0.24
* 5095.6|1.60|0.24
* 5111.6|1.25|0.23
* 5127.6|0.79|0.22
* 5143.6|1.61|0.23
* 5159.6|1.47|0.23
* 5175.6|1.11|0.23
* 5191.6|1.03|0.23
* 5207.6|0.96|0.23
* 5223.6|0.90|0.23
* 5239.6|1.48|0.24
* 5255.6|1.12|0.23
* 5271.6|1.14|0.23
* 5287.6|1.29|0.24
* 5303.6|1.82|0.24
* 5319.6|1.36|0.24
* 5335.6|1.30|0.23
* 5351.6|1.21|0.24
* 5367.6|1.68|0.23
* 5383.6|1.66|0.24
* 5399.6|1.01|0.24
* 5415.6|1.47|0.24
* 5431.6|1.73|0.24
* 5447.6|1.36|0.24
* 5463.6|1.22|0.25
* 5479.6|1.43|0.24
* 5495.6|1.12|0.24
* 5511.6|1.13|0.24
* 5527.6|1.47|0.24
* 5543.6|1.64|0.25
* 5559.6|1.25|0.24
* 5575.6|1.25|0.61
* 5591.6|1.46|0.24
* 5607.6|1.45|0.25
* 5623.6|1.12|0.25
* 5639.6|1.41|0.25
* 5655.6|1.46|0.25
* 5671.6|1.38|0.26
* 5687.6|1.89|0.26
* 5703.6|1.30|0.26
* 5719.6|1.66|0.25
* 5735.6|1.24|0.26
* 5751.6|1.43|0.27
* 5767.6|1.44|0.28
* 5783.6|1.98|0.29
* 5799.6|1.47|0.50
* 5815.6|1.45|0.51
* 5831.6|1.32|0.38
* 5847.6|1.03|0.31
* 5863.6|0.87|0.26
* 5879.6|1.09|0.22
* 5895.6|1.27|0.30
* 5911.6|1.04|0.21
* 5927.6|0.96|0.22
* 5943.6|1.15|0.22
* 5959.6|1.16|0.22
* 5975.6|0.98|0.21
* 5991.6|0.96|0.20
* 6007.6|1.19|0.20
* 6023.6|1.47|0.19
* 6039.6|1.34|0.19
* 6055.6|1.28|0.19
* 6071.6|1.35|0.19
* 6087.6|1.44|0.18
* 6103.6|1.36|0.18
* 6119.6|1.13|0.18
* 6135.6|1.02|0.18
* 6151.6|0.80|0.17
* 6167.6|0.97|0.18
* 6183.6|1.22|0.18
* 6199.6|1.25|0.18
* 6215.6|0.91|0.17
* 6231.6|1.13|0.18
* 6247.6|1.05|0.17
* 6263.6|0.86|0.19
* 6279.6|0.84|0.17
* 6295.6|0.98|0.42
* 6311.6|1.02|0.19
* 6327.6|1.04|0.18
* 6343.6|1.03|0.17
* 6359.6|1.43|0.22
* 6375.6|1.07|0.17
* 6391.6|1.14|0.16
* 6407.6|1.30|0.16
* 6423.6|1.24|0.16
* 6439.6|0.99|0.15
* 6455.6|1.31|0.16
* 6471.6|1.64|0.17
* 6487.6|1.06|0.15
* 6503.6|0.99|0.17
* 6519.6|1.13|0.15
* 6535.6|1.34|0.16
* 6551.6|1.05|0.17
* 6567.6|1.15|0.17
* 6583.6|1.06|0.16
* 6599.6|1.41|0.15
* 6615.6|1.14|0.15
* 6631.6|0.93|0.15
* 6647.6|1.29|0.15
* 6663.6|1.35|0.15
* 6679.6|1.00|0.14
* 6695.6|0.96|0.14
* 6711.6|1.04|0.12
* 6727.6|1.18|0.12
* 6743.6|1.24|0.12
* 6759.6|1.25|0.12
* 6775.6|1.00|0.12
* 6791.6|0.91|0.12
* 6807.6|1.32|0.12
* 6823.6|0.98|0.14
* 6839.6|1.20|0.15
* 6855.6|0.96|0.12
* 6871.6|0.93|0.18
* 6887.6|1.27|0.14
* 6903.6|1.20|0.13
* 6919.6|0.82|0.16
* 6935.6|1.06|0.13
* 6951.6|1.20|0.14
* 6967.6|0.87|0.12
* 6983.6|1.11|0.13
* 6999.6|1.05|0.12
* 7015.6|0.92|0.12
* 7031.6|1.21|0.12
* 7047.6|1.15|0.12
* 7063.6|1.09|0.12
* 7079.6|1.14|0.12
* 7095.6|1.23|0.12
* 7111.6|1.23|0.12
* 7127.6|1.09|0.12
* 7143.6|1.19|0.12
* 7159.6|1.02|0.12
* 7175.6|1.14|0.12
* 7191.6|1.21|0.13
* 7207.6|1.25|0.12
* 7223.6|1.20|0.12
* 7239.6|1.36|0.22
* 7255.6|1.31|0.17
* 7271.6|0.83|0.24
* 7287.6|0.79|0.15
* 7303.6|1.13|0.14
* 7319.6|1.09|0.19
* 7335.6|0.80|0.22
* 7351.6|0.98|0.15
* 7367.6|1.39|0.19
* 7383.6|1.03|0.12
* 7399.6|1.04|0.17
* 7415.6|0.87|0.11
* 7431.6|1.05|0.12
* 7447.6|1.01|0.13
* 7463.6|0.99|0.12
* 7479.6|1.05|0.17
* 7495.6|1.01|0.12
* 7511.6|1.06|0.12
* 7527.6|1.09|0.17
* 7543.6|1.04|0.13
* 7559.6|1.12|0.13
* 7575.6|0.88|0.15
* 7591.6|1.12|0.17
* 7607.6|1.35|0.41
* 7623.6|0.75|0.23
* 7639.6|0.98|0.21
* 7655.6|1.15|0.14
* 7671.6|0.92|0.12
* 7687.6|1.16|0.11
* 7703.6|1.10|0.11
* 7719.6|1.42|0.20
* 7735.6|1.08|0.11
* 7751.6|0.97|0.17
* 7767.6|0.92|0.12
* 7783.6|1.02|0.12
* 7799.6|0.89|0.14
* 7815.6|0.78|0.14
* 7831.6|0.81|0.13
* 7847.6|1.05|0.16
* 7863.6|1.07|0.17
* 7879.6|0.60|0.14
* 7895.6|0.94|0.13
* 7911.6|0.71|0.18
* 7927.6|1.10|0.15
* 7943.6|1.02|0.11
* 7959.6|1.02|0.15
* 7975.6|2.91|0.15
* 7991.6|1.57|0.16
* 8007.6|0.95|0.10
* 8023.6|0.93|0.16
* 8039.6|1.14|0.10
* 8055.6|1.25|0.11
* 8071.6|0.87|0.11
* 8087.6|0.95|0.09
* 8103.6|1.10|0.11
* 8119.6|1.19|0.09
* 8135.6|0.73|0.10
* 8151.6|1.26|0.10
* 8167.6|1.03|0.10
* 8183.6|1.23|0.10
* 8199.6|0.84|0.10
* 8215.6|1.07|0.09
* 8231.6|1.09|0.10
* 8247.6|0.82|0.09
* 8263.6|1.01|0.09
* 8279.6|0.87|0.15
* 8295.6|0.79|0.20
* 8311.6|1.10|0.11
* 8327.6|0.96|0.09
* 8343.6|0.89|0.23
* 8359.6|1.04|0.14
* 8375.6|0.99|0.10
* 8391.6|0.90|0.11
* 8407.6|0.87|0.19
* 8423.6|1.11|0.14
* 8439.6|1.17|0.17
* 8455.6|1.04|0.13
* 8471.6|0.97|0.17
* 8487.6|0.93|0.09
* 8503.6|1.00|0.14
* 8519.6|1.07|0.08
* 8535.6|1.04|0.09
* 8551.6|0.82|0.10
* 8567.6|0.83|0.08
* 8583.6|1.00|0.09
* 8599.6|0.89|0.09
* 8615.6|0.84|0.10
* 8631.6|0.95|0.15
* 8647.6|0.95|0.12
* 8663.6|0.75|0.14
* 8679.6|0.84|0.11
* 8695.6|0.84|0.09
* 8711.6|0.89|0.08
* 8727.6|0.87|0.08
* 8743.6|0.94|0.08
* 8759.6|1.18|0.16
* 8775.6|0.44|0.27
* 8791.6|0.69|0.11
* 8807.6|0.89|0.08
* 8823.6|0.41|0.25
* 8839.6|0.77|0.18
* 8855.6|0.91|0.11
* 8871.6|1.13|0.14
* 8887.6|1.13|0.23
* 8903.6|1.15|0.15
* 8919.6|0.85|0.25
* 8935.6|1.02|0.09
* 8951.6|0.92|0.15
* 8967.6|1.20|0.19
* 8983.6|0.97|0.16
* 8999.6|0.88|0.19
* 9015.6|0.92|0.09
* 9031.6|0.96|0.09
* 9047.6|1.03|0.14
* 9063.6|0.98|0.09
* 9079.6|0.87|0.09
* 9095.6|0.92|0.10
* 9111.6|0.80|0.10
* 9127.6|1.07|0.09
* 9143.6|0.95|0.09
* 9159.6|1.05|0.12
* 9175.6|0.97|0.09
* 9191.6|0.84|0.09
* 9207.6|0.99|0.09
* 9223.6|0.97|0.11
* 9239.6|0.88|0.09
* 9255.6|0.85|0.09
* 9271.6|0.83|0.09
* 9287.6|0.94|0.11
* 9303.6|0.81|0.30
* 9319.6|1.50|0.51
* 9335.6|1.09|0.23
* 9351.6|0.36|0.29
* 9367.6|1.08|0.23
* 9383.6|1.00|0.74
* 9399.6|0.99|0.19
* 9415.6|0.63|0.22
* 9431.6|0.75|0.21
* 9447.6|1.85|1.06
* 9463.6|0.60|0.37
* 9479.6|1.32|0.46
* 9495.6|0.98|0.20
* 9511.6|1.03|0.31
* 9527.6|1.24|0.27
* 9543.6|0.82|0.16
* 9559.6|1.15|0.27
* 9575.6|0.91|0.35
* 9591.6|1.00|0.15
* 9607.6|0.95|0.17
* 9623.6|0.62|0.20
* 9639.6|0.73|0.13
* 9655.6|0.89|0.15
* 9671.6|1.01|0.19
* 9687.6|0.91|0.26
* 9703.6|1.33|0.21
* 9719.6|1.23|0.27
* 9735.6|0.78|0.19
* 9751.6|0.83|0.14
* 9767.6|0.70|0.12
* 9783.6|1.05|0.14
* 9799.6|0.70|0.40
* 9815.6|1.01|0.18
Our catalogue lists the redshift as 0.21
